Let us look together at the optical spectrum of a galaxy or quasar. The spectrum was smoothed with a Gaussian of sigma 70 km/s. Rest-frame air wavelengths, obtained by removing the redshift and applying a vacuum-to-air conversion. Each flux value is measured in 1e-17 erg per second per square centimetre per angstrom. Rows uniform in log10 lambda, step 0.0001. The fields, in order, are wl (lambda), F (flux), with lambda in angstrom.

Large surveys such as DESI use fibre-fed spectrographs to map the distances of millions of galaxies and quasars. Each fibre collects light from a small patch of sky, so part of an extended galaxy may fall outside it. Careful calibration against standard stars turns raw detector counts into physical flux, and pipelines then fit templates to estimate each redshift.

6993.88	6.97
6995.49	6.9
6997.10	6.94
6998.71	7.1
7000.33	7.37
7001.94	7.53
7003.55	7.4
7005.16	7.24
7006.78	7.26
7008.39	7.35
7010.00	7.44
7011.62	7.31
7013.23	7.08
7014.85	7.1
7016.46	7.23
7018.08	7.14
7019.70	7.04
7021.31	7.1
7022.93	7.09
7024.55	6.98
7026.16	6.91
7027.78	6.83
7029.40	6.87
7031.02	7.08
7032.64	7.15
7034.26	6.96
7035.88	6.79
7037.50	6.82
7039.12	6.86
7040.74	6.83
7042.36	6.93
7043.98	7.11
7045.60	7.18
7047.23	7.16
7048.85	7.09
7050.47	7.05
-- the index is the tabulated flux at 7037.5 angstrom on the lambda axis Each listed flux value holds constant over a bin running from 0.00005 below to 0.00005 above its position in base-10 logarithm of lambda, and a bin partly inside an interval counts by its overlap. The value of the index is 6.82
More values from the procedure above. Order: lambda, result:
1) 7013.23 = 7.08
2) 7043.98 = 7.11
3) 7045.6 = 7.18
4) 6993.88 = 6.97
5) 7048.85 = 7.09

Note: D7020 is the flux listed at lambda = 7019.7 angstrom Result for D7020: 7.04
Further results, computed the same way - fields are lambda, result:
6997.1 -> 6.94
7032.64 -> 7.15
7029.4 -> 6.87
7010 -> 7.44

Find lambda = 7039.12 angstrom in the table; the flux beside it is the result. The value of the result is 6.86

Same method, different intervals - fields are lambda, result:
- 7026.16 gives 6.91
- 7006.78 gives 7.26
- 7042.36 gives 6.93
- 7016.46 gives 7.23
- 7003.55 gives 7.4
